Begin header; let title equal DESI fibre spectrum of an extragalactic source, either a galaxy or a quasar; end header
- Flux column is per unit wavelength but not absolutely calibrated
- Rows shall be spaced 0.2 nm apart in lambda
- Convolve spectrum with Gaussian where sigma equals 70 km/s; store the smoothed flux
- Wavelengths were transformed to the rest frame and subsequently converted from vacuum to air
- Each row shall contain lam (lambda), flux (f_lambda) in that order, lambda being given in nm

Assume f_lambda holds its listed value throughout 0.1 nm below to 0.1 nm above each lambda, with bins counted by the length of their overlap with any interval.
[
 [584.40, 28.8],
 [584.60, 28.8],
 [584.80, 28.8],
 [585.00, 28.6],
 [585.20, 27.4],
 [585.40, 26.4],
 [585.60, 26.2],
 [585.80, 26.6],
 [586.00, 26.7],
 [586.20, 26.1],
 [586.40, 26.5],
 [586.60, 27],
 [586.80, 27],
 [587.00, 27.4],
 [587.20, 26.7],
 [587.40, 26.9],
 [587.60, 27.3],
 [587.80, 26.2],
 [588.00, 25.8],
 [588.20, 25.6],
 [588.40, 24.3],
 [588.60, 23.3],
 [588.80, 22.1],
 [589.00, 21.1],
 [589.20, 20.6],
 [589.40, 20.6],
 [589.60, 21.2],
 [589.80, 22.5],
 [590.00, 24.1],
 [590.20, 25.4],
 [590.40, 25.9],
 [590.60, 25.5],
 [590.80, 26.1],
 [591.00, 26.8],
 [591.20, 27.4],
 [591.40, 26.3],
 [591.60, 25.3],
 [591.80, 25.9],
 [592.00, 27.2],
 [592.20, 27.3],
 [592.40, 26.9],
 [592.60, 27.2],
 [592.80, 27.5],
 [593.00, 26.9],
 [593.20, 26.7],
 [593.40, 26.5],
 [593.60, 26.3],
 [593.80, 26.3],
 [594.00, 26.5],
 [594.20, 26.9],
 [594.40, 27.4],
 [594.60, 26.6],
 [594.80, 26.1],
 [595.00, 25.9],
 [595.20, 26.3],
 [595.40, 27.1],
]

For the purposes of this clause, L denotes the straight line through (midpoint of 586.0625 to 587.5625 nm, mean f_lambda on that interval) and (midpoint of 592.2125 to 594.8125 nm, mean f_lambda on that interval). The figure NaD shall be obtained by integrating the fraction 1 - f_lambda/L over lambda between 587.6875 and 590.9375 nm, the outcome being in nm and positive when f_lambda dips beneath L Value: 0.36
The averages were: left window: 26.8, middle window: 23.8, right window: 26.8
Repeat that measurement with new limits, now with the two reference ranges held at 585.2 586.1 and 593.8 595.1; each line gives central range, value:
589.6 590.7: 0.09 nm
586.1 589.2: 0.14 nm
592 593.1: -0.03 nm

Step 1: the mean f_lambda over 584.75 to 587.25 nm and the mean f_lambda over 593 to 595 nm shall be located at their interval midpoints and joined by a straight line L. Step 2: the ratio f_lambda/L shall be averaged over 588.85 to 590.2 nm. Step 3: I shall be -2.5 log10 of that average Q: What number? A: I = 0.22 mag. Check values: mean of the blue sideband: 27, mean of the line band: 22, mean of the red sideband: 26.6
